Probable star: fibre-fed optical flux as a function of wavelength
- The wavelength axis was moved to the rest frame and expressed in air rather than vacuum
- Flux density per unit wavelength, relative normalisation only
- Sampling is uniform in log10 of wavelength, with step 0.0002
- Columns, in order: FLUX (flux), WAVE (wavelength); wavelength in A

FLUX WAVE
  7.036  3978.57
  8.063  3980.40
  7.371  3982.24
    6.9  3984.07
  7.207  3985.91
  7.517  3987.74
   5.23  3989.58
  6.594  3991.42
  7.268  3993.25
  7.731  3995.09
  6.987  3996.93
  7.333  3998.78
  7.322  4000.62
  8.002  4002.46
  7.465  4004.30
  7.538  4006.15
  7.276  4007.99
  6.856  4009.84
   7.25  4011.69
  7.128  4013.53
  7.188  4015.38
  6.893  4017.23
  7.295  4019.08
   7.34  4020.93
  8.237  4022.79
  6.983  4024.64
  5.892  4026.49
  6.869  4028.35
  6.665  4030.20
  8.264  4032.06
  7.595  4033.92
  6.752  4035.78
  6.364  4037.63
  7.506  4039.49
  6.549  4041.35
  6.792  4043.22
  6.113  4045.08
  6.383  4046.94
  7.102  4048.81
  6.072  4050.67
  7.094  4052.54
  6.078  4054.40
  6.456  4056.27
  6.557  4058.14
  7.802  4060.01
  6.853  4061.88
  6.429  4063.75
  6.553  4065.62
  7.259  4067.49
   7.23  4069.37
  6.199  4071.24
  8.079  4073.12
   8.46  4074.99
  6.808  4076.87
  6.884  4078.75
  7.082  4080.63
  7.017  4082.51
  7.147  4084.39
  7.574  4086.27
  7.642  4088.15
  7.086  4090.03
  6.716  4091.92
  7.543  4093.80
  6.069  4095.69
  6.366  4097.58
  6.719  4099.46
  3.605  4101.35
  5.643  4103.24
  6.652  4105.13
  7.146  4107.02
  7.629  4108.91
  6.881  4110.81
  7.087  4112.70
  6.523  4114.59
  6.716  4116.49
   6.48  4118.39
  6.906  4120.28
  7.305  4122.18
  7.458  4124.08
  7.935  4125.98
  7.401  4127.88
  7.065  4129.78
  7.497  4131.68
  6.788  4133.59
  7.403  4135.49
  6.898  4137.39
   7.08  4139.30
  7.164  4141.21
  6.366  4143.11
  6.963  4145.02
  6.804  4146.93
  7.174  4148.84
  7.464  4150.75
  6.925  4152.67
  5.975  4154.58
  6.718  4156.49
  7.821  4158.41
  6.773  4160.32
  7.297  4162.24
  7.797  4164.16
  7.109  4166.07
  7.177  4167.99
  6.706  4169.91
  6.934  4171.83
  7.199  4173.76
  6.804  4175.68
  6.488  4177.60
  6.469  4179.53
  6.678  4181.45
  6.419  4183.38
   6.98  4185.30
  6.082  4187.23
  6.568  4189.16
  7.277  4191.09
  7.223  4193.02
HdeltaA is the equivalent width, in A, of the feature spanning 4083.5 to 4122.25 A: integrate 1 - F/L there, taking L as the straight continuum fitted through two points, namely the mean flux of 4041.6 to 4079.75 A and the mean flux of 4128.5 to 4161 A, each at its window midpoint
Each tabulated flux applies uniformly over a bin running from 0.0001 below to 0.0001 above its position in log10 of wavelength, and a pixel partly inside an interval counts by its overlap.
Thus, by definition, 1.1 A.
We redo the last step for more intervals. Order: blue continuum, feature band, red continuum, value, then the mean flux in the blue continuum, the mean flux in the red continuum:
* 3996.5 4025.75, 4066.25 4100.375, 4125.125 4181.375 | 0.35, 7.31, 7.03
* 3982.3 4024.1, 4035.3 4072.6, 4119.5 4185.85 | 2.22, 7.21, 7.03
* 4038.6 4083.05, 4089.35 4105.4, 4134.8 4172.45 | 1.63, 6.89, 7.03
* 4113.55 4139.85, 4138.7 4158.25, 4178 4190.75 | 0.01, 7.1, 6.57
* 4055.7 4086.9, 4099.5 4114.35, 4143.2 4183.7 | 1.31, 7.08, 6.93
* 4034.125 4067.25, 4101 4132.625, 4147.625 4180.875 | -0.05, 6.71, 6.98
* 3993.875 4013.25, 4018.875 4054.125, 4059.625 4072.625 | 1.03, 7.37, 6.9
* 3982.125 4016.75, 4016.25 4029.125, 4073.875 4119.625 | 0.01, 7.16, 6.82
